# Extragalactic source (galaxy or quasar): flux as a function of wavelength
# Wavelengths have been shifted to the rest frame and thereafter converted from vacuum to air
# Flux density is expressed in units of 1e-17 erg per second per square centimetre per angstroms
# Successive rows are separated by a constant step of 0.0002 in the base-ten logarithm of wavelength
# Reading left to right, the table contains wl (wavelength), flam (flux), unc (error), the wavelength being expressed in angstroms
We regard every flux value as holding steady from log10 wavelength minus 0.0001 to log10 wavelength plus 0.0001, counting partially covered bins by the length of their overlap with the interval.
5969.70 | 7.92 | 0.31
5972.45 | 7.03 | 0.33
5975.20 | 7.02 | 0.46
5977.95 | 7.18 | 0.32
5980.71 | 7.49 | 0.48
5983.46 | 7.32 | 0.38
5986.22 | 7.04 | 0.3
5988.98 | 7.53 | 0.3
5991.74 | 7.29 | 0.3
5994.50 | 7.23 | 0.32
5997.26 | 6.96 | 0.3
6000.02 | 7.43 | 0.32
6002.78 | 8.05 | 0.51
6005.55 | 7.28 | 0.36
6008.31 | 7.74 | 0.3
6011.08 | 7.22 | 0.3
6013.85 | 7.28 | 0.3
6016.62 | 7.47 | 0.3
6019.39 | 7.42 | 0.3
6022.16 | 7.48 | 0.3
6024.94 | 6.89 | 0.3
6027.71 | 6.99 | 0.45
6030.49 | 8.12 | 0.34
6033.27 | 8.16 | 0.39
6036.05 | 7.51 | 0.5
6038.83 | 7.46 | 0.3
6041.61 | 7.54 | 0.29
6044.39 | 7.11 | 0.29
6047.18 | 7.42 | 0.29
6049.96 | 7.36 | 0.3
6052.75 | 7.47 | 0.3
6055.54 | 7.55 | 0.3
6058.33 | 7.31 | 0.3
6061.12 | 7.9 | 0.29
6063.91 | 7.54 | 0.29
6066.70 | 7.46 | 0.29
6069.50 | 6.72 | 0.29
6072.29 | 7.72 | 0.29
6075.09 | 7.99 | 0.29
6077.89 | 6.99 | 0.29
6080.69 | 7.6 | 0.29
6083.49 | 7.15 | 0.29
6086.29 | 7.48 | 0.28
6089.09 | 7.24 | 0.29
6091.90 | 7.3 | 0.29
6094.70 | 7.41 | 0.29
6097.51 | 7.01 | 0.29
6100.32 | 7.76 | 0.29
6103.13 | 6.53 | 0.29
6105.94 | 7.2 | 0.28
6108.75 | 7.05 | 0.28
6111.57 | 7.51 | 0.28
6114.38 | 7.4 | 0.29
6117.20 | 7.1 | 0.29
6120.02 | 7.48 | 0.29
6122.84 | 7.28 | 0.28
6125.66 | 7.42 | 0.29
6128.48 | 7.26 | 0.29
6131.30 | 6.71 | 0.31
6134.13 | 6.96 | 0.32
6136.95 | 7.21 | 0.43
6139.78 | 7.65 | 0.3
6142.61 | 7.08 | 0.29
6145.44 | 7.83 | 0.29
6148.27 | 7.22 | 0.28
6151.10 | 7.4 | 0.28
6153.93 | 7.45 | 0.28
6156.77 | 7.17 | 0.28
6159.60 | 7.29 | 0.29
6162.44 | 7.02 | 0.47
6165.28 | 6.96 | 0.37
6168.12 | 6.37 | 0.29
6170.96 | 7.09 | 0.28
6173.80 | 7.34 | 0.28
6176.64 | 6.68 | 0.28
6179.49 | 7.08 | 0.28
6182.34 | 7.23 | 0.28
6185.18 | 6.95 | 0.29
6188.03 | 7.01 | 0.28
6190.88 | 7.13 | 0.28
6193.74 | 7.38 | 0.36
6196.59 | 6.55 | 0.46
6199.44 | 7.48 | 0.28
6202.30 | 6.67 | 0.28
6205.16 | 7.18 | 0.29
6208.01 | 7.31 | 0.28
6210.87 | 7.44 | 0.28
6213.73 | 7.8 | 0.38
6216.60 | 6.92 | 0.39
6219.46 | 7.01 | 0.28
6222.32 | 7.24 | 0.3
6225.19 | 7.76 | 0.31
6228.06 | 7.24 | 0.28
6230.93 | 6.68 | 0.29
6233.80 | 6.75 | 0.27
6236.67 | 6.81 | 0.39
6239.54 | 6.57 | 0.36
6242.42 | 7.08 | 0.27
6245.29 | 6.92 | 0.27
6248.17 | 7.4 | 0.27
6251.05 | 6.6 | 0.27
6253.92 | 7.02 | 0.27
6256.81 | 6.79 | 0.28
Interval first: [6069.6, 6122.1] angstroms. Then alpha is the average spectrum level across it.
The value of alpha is 7.31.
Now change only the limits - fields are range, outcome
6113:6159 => 7.29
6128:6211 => 7.13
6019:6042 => 7.51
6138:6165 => 7.33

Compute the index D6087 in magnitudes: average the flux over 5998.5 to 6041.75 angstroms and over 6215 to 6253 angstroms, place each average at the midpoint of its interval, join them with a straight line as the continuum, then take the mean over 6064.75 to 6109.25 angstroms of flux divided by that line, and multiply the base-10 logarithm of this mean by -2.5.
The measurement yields 0.01 mag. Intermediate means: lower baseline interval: 7.5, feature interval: 7.3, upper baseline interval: 7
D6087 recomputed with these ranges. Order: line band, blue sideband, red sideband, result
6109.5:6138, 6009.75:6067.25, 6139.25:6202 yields 0.00 mag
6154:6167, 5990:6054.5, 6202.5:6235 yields 0.02 mag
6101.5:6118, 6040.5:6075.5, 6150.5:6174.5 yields 0.02 mag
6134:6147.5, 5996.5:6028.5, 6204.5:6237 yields -0.02 mag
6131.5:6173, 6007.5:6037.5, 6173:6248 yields 0.00 mag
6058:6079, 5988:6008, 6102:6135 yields -0.03 mag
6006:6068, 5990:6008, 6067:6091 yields -0.01 mag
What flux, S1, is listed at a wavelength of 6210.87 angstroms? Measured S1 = 7.44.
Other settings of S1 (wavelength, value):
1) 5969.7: 7.92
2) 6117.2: 7.1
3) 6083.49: 7.15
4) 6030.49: 8.12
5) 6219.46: 7.01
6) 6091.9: 7.3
